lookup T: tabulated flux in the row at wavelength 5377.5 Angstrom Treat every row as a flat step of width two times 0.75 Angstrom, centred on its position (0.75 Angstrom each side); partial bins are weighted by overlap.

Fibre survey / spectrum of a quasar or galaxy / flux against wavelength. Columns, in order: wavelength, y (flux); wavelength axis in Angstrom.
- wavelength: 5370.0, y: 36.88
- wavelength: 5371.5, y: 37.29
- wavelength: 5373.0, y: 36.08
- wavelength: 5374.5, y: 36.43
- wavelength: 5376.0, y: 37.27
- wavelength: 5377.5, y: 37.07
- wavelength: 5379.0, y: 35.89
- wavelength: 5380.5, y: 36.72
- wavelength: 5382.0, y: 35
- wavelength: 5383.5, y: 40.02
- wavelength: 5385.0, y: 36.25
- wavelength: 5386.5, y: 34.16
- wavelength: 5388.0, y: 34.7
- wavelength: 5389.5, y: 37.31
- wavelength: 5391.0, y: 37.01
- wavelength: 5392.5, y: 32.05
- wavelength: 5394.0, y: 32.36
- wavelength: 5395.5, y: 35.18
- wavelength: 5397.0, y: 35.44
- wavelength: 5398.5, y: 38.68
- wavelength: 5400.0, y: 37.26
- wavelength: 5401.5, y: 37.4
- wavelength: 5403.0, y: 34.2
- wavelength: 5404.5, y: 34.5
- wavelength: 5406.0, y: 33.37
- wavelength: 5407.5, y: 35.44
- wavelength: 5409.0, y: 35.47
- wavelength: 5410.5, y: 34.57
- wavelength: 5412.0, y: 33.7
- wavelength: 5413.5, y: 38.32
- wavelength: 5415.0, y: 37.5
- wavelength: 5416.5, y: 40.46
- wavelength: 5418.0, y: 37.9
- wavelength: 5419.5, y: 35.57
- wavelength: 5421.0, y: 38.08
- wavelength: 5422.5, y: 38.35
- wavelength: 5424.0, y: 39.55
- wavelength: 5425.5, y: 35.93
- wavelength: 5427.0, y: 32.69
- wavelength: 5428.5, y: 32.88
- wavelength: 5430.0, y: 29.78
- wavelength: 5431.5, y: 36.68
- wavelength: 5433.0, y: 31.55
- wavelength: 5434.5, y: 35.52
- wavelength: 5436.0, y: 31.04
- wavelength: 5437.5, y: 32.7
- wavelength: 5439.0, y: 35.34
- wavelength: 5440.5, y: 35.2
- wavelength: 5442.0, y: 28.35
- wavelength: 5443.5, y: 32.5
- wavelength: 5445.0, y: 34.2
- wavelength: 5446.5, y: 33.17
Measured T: 37.07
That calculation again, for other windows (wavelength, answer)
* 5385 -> 36.25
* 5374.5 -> 36.43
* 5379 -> 35.89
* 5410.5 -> 34.57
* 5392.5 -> 32.05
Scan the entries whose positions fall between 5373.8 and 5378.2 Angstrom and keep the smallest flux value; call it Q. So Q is 36.43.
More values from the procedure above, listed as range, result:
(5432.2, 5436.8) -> 31.04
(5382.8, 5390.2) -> 34.16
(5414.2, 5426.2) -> 35.57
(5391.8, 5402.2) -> 32.05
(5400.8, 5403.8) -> 34.2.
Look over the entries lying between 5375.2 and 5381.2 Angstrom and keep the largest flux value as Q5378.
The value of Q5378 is 37.27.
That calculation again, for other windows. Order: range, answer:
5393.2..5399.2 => 38.68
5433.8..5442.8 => 35.52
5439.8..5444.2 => 35.2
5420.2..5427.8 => 39.55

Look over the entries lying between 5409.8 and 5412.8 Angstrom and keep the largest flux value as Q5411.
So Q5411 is 34.57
